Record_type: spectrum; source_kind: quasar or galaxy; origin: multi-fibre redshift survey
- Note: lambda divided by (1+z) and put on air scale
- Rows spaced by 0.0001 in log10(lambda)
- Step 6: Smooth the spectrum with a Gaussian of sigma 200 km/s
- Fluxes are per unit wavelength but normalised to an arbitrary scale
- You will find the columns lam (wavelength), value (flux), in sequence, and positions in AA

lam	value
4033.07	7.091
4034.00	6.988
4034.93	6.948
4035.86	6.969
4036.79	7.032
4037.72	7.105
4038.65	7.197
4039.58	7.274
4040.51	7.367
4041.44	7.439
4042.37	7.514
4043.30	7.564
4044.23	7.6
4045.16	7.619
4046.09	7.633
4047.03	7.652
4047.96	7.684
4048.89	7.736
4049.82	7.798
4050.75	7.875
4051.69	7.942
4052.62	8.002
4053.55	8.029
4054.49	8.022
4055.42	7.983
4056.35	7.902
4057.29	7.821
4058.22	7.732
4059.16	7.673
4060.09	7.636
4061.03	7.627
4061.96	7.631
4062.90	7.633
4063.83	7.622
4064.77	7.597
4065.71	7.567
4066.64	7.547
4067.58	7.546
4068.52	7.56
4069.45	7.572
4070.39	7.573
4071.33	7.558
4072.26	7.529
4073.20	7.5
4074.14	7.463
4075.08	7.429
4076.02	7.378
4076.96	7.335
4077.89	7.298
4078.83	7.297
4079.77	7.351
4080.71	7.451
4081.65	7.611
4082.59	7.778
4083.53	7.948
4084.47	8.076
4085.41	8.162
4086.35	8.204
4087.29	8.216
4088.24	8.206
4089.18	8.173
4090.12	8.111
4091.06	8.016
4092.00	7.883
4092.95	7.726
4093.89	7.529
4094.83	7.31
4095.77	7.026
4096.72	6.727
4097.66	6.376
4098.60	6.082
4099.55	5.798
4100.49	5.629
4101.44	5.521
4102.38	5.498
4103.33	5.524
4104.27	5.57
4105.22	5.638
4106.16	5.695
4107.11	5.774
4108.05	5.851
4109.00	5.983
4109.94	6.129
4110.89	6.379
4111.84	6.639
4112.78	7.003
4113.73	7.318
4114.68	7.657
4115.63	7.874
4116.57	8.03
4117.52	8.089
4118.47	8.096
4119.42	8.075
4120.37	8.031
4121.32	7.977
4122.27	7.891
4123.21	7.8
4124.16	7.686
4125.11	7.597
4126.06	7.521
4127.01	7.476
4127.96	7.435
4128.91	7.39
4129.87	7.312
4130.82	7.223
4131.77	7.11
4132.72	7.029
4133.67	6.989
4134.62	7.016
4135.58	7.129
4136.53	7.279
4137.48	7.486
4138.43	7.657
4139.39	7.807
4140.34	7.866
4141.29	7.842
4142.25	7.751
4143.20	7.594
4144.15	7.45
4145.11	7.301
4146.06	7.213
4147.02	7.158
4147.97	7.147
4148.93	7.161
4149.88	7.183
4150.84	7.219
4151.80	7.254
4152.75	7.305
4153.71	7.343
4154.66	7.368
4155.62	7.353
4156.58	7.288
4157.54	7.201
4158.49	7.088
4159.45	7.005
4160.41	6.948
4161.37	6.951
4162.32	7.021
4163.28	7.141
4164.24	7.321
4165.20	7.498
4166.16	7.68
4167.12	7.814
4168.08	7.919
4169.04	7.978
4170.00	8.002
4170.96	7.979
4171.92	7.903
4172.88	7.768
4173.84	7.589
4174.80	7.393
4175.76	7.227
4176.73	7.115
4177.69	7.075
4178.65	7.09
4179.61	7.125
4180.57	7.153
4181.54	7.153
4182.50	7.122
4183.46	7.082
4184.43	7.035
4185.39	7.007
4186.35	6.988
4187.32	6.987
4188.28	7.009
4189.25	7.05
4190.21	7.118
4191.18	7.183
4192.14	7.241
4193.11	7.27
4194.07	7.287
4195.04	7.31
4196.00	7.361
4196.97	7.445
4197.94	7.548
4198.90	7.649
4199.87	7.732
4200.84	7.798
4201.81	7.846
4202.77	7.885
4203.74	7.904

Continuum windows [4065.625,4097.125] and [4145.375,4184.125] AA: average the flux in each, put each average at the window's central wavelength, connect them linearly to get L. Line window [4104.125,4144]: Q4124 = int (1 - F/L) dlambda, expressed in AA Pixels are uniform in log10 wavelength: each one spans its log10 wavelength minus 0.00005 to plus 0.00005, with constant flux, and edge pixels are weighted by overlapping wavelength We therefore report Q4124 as 1.2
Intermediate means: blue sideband 7.64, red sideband 7.33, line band 7.25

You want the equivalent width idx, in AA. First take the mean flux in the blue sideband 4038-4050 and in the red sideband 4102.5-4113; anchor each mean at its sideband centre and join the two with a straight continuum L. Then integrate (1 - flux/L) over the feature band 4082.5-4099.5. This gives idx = -3.18 AA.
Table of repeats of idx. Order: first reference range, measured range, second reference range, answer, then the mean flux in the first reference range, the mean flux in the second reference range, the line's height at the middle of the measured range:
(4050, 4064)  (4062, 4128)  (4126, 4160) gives 2.95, 7.81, 7.33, 7.6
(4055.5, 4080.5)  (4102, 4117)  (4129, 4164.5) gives 2.02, 7.56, 7.28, 7.41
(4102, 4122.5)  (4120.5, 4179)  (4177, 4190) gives -3.83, 6.84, 7.07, 6.96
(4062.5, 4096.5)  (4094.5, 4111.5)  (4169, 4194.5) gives 3.47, 7.65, 7.28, 7.57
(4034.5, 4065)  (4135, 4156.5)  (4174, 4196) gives -0.35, 7.6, 7.15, 7.28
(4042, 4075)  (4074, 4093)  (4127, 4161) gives -0.51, 7.68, 7.31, 7.57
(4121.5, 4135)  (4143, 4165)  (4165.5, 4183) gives 0.73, 7.41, 7.5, 7.46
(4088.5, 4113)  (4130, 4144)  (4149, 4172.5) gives -0.69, 6.53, 7.41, 7.06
